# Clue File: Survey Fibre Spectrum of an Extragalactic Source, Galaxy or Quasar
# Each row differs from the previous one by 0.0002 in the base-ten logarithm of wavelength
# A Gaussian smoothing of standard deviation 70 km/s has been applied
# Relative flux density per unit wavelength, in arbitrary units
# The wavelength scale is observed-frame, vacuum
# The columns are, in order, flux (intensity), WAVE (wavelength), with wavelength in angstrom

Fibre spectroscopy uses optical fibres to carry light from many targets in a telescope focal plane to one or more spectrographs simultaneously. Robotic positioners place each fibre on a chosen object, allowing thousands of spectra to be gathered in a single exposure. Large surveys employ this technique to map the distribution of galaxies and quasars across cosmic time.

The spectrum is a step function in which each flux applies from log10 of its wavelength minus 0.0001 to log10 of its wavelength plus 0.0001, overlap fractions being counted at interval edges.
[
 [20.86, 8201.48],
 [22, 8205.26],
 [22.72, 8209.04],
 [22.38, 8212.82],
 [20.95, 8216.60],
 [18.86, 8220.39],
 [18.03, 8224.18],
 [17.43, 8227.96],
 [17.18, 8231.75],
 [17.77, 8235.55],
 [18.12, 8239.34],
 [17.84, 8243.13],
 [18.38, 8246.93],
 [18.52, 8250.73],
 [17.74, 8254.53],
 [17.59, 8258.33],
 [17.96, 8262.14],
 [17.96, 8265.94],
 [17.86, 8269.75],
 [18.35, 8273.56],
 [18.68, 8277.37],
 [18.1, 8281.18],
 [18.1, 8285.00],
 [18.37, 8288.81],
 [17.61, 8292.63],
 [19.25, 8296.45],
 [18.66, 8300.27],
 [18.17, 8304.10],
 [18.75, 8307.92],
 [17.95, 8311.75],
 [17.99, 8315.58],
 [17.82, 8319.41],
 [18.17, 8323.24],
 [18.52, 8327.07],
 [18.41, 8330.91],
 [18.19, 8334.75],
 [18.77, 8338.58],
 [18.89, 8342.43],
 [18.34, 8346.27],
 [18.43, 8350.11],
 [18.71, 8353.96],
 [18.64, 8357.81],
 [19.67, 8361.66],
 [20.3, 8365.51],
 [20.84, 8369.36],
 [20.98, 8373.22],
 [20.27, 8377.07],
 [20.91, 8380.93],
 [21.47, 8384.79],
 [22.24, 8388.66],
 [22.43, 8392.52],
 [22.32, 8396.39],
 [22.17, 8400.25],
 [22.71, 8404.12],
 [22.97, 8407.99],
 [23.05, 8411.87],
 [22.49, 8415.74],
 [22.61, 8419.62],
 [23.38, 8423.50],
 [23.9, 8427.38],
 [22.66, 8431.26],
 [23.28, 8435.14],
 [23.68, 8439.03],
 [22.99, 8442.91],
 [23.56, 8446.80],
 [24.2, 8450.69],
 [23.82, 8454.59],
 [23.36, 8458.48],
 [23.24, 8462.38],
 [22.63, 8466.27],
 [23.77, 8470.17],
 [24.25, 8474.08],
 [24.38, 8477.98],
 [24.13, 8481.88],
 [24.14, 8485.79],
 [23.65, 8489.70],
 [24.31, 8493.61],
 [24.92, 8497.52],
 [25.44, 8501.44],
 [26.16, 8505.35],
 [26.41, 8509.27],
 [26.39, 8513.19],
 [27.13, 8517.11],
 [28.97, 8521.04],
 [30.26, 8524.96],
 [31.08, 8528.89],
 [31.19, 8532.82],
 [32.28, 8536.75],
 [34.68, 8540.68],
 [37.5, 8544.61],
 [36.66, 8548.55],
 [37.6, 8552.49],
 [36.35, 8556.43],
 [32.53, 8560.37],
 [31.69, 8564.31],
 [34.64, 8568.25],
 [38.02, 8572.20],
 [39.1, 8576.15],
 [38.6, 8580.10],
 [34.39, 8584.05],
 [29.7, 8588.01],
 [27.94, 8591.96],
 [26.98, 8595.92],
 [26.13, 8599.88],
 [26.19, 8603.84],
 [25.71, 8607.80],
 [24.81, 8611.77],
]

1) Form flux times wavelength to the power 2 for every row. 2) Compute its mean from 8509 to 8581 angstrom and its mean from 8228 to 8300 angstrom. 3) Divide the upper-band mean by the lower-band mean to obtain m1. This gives 1.97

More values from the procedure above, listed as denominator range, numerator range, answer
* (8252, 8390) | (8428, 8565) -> 1.52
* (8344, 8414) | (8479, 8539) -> 1.34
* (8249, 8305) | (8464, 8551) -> 1.62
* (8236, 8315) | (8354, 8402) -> 1.18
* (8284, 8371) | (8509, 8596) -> 1.86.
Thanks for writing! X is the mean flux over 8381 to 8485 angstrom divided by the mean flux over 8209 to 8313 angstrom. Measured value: 1.25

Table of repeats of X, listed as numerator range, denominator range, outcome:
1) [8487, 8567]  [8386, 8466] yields 1.31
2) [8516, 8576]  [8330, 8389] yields 1.71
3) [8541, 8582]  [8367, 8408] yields 1.67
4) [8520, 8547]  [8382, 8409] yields 1.46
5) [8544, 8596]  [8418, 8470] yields 1.48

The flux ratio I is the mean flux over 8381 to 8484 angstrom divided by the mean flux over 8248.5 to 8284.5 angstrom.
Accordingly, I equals 1.3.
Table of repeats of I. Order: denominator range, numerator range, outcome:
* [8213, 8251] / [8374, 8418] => 1.19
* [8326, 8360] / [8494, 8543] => 1.55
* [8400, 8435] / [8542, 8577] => 1.56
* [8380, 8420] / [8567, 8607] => 1.43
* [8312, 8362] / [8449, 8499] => 1.30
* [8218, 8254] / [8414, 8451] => 1.29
